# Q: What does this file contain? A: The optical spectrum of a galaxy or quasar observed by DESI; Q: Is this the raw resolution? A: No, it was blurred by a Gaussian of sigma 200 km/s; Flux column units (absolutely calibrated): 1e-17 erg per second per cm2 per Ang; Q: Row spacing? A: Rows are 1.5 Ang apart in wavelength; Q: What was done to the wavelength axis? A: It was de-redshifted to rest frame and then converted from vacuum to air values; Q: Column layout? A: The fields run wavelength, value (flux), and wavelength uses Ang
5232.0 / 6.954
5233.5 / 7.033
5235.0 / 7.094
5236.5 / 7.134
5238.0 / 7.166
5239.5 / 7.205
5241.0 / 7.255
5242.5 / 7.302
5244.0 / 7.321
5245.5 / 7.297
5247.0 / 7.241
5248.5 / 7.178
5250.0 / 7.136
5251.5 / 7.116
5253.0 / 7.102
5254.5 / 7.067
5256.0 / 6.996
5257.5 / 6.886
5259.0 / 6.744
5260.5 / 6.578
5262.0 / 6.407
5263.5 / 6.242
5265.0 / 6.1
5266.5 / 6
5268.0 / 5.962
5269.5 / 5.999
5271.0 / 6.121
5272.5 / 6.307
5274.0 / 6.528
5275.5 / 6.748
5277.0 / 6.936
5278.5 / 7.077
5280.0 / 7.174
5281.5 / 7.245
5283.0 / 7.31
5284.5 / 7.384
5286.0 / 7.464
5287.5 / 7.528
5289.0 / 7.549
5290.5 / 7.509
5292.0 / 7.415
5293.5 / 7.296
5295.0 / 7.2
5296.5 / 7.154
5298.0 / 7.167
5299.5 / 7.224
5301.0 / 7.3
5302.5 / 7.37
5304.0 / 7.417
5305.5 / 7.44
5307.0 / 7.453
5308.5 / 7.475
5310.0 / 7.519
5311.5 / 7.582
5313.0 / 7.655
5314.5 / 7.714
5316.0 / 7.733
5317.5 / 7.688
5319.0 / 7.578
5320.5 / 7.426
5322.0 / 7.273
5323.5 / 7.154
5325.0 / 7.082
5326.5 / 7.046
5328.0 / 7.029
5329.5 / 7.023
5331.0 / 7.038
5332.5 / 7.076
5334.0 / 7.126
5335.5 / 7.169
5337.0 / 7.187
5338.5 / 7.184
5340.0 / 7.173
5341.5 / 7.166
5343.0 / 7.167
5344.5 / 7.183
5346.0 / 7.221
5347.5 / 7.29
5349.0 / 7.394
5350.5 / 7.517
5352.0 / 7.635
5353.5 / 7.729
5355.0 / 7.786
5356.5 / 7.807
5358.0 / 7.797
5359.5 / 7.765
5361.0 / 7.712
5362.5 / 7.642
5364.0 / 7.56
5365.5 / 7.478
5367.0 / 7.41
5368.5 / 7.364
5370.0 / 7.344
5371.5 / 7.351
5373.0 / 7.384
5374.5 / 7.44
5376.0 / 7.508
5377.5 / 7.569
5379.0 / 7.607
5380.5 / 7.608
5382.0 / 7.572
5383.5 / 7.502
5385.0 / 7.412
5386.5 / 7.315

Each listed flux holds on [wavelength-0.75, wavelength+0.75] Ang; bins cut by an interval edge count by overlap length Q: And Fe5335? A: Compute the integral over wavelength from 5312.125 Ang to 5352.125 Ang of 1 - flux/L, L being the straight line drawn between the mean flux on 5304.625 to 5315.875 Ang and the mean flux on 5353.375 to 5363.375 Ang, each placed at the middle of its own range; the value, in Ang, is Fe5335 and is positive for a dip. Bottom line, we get 1.9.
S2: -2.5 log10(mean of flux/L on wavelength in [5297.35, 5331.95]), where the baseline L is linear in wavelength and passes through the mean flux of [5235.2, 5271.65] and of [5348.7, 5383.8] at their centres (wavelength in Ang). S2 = -0.02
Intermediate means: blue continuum 6.82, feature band 7.36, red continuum 7.56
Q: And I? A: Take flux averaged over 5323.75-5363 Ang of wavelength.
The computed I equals 7.34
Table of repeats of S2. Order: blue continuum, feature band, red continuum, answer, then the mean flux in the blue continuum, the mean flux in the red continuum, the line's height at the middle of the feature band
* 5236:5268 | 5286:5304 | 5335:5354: -0.039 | 6.9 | 7.31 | 7.09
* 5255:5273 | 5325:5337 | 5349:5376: 0.016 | 6.37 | 7.57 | 7.18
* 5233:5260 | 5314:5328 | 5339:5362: 0.000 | 7.12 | 7.49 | 7.38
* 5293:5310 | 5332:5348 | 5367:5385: 0.034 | 7.33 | 7.47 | 7.4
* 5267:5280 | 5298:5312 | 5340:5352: -0.086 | 6.49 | 7.29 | 6.84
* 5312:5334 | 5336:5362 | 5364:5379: -0.010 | 7.32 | 7.44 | 7.39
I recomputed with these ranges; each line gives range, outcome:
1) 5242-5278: 6.72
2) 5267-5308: 7.08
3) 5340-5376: 7.48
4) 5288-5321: 7.45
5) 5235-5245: 7.22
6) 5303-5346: 7.31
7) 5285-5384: 7.41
